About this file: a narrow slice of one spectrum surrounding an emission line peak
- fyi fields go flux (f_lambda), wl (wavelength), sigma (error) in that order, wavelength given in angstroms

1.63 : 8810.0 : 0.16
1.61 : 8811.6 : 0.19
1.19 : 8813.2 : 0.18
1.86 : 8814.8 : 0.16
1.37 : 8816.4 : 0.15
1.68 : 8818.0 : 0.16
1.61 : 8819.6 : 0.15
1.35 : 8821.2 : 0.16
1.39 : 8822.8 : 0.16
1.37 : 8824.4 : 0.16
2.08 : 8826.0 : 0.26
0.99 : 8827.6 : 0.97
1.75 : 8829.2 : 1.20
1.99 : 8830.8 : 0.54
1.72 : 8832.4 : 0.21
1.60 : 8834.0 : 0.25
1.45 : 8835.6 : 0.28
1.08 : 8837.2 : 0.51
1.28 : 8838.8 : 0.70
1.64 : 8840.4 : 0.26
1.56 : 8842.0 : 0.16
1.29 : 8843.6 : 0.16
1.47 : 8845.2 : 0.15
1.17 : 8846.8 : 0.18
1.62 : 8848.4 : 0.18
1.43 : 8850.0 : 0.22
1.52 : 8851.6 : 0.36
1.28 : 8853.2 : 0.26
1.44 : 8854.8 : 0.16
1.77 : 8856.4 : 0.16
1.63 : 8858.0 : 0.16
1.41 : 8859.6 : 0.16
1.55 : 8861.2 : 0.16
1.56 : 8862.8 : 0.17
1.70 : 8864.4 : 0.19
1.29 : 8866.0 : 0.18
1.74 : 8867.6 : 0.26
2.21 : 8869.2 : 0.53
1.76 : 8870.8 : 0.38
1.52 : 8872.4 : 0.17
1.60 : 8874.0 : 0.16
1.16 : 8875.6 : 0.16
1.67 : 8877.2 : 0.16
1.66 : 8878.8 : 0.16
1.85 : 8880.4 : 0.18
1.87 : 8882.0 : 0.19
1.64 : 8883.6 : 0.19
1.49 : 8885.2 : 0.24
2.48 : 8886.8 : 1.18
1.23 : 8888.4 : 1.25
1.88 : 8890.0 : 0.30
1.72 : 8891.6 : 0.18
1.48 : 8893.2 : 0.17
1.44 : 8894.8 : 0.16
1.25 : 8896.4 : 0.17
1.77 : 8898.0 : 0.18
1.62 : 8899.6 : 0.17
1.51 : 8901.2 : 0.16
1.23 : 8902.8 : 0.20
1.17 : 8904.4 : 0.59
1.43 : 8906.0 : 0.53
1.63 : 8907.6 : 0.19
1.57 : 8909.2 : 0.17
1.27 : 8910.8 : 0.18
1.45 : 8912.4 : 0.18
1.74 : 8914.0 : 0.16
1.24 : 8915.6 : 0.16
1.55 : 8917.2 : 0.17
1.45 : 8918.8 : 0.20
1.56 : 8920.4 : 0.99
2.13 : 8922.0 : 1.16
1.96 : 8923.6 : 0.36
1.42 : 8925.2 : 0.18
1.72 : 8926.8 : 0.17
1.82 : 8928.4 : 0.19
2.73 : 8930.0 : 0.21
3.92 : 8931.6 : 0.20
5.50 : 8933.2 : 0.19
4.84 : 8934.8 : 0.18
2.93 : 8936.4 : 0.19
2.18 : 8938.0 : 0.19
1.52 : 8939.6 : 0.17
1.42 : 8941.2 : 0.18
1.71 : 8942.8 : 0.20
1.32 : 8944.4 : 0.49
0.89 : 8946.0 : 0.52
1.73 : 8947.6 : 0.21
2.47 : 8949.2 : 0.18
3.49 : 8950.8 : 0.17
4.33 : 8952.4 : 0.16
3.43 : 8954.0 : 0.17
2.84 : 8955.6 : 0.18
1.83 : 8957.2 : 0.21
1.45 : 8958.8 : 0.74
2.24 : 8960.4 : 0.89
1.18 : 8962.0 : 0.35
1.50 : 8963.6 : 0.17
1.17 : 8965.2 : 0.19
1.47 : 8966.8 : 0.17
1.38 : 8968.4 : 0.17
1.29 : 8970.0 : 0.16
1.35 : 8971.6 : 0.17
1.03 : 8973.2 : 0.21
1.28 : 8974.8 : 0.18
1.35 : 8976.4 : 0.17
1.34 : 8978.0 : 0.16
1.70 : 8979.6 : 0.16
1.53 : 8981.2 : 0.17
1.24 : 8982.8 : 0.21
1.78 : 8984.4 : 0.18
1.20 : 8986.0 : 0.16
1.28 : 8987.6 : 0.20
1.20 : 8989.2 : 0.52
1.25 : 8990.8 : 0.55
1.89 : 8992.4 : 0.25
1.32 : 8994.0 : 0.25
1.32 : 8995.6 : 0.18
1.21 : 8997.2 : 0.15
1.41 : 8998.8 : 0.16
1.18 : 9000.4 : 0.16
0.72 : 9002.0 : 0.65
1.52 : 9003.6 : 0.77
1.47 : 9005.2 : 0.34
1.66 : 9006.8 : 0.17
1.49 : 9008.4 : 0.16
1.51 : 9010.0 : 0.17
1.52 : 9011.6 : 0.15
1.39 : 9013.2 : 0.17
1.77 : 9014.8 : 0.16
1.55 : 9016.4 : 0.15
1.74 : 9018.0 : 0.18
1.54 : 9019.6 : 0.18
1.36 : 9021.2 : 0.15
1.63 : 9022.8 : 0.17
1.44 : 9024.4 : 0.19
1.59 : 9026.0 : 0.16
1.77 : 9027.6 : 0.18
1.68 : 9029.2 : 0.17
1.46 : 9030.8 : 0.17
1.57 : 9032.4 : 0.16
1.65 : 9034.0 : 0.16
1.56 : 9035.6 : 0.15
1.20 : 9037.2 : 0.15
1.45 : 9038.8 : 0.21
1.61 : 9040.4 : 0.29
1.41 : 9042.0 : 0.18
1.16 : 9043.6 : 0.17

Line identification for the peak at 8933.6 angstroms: [S II] 6716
